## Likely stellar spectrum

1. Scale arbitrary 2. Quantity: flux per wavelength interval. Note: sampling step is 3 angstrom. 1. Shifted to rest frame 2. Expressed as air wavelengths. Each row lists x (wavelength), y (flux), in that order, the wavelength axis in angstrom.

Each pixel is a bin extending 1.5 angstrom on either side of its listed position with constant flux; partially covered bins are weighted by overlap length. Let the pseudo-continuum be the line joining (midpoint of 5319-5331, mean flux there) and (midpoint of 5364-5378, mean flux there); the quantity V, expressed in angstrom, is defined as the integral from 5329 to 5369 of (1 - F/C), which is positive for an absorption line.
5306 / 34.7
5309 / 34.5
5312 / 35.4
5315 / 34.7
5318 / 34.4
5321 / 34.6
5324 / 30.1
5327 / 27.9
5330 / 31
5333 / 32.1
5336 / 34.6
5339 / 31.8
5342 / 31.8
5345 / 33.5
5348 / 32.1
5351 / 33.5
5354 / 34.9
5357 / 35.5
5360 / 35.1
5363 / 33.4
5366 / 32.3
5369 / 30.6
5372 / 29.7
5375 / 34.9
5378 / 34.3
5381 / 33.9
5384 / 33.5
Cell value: -1.9 angstrom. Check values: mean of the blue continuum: 31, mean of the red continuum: 32.2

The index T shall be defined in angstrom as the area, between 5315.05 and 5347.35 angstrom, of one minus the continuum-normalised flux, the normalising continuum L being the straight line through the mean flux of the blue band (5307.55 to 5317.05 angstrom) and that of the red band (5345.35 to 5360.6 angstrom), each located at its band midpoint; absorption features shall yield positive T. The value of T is 2.1 angstrom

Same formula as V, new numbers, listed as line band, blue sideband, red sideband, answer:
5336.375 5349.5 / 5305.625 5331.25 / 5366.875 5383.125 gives 0.1 angstrom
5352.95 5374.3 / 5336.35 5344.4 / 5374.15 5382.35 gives 0.3 angstrom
